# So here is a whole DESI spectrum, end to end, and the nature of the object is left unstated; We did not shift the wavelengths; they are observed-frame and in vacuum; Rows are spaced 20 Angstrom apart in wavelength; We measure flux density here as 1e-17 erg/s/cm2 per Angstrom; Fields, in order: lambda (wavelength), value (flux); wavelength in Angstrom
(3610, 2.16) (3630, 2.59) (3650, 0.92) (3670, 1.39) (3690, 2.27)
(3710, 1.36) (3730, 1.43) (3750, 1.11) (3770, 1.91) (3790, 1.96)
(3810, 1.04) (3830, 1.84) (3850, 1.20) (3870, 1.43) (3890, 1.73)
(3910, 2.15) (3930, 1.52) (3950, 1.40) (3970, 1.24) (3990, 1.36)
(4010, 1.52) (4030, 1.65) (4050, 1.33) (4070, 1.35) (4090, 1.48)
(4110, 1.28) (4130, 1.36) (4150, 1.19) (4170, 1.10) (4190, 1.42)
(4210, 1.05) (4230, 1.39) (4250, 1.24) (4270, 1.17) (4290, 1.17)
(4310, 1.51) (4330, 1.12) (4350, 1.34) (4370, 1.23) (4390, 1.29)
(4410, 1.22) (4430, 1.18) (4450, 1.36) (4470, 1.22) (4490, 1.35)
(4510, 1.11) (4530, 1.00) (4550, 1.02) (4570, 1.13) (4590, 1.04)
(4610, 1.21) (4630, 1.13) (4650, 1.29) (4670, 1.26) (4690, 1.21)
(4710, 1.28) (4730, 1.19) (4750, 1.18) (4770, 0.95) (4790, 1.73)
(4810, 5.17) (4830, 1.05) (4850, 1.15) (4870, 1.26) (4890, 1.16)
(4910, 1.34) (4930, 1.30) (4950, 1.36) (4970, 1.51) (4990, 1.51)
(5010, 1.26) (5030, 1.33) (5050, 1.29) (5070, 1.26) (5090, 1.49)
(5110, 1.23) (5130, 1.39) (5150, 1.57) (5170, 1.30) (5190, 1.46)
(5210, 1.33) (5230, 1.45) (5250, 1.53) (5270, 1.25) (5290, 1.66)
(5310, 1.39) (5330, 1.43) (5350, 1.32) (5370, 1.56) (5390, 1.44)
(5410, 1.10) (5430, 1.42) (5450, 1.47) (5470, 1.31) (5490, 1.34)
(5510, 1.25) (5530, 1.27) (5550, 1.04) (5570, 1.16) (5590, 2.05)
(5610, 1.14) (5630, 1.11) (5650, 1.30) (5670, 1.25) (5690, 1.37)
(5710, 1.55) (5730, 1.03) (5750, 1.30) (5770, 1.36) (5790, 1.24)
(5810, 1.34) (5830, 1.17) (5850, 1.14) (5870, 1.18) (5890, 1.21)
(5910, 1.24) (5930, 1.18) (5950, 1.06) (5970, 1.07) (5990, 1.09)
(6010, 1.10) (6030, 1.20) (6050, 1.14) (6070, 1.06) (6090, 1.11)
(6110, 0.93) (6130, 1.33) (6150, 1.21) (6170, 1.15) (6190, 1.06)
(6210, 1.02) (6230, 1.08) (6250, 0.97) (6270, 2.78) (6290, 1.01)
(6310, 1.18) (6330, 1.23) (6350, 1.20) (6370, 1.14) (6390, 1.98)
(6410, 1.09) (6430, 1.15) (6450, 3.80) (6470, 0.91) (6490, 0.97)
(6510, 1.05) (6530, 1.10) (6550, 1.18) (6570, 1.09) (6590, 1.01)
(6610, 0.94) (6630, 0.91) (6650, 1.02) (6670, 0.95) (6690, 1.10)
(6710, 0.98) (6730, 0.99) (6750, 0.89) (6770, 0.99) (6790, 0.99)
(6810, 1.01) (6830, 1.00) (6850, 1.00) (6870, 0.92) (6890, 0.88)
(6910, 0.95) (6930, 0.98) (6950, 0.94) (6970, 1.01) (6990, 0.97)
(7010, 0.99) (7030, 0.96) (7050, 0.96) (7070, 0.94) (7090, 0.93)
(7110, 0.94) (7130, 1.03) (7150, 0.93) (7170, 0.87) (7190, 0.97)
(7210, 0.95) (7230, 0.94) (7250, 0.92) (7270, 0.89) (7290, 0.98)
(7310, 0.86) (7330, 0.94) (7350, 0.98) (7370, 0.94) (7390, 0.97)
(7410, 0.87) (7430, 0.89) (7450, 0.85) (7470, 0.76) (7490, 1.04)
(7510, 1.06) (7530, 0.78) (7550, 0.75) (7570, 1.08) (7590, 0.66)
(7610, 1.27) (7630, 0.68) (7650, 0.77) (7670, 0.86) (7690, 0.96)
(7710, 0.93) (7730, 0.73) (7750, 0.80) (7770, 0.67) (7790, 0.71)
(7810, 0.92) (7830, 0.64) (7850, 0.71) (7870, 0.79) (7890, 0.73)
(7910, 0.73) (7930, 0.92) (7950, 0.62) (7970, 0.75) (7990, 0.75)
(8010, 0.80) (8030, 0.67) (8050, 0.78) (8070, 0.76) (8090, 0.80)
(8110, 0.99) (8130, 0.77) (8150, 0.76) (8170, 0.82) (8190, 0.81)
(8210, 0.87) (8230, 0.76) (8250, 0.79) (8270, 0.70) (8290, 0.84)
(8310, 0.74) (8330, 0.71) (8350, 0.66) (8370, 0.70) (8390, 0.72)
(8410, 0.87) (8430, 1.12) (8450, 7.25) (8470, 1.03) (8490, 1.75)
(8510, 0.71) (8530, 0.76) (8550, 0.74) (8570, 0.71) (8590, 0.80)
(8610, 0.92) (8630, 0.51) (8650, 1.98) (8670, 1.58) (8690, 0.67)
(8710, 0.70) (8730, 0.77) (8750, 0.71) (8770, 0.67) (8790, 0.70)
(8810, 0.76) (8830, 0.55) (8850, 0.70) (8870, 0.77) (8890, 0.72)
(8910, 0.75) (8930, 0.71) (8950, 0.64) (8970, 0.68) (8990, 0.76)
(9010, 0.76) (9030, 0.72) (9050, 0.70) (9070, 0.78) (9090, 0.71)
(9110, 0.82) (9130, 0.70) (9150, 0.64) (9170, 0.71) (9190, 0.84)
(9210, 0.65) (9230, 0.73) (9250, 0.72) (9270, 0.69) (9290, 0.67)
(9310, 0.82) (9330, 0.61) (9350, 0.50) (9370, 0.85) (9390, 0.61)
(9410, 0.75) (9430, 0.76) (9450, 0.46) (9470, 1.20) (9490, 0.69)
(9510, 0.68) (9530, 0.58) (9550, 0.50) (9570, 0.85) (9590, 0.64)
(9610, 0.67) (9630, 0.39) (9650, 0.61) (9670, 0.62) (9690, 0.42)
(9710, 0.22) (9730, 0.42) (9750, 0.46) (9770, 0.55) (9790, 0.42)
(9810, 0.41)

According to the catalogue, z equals 0.29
